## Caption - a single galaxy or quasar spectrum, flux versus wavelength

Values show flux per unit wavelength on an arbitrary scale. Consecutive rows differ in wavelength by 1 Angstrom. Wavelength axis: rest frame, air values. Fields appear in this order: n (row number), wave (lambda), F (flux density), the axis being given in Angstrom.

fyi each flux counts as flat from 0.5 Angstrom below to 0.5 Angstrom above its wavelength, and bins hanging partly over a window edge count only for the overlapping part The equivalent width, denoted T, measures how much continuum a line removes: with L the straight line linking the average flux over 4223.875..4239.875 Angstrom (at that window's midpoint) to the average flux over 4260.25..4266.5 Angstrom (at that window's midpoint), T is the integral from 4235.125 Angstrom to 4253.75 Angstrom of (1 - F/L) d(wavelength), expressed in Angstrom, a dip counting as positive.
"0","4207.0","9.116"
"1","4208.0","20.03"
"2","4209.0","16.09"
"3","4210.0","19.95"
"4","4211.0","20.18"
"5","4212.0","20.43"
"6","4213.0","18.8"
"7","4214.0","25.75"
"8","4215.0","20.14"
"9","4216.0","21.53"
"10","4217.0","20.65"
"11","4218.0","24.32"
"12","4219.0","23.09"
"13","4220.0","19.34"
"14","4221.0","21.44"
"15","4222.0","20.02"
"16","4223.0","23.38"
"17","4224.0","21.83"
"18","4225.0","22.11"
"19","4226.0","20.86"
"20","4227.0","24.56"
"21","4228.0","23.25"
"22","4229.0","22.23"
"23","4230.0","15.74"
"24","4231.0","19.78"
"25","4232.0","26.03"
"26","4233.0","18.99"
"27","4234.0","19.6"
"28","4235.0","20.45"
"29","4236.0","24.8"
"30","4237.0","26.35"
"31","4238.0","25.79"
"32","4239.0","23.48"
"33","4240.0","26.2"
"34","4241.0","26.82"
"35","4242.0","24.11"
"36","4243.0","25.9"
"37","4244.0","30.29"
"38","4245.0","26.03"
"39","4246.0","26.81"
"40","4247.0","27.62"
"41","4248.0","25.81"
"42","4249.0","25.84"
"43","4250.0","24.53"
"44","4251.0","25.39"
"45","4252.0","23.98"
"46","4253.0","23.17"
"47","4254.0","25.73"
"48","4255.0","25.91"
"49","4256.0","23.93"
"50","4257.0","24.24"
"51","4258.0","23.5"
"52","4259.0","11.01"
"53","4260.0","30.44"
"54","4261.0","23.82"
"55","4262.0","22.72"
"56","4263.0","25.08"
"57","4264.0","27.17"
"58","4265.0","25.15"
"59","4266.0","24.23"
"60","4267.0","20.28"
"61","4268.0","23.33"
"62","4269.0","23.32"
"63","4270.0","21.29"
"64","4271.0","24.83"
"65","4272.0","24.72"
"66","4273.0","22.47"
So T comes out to -1.8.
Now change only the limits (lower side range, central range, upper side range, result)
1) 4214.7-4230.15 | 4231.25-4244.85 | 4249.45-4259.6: -1.2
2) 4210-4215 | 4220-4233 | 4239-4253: 0.8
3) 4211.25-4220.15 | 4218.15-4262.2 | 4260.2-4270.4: -1.6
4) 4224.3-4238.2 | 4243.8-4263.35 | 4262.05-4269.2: -1.2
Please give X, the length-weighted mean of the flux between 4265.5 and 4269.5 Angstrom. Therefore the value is 22.8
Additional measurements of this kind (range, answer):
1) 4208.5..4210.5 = 18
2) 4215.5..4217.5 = 21.1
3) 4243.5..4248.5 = 27.3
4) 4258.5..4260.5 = 20.7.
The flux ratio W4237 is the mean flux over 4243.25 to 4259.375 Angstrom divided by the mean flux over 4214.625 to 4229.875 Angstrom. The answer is 1.1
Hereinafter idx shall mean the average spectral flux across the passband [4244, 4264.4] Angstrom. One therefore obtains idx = 24.8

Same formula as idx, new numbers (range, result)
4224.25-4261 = 23.9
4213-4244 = 22.7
